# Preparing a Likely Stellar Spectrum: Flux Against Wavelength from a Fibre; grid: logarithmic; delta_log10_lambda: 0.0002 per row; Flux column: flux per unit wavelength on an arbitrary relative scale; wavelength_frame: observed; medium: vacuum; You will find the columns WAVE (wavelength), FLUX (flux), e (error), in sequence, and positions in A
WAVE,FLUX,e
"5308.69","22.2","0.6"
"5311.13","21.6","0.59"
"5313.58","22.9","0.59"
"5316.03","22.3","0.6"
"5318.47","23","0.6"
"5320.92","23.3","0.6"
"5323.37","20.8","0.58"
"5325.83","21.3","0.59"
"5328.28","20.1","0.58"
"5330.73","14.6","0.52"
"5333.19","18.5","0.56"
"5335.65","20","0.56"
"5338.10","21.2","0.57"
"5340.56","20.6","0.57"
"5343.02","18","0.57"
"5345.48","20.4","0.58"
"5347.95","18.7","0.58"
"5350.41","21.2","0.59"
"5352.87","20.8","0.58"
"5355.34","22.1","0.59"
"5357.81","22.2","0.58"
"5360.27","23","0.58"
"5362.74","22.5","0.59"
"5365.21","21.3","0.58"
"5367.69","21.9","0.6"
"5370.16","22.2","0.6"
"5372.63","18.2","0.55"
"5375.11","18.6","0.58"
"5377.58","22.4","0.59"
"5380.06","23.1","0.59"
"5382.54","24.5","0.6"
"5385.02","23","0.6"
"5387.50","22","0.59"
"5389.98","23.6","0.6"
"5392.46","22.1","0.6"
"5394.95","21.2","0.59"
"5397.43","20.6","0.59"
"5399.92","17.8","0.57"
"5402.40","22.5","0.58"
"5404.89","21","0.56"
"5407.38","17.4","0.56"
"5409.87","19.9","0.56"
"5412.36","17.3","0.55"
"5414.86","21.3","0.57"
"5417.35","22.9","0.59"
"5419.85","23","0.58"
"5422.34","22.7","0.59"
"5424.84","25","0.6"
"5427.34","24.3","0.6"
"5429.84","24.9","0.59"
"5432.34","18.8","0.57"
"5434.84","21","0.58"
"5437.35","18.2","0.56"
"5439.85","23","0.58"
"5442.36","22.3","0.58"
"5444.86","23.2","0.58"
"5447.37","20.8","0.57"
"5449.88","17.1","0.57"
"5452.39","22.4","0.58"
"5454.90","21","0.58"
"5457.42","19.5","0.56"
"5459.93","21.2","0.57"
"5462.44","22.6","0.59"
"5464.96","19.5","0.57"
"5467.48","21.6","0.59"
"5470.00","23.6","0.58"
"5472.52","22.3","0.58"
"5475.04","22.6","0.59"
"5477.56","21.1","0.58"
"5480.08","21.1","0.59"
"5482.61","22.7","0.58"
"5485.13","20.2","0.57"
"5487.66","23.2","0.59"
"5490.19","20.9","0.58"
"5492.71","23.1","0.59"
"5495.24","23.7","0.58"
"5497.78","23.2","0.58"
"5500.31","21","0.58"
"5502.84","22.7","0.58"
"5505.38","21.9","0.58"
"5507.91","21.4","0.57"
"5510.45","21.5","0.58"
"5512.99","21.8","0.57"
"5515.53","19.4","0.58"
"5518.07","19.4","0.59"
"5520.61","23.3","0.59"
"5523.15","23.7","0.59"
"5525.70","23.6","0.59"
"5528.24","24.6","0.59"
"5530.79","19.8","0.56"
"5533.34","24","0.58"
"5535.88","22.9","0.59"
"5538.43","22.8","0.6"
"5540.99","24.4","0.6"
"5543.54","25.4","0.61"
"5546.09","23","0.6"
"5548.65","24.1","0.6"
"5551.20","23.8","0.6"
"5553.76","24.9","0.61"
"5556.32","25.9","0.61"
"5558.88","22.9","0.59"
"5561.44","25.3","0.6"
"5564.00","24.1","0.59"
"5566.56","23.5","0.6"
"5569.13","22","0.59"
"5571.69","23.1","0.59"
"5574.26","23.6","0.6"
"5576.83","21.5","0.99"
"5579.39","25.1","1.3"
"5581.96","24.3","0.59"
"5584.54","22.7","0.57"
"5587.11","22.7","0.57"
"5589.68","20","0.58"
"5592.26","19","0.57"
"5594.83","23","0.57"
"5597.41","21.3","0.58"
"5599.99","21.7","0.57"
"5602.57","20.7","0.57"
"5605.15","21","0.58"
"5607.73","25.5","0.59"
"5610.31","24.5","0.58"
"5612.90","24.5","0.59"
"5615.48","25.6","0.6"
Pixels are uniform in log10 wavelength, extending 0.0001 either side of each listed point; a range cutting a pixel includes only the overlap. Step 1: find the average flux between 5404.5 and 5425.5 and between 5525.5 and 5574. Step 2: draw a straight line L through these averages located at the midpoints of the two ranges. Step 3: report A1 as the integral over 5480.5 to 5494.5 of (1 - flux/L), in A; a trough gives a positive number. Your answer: 0.3 A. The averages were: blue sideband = 21.1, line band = 22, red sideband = 23.7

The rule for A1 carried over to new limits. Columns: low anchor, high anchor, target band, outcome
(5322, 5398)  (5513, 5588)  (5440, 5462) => 0.98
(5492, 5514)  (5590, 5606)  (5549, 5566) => -2.26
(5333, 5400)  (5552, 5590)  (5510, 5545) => 0.61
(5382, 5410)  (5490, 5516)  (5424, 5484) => 0.08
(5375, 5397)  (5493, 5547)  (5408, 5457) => 2.22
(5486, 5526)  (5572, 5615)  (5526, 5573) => -2.83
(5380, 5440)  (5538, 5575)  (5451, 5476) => 0.96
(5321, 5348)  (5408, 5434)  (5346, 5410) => -1.69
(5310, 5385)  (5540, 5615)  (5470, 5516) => 0.98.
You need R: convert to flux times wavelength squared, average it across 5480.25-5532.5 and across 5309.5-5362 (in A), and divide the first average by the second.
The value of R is 1.1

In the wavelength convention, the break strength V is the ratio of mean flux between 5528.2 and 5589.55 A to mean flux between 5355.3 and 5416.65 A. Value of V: 1.1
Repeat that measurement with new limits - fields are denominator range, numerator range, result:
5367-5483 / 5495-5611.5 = 1.06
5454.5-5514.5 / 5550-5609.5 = 1.05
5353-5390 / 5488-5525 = 1.00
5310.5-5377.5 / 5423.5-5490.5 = 1.04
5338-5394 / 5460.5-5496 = 1.02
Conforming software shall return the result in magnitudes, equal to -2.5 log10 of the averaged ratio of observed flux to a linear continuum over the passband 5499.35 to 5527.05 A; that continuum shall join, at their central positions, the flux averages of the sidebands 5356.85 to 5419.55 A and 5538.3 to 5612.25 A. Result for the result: 0.04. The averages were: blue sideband 21.3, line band 21.8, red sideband 23.2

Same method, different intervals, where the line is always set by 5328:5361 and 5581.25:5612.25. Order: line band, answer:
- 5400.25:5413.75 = 0.06 mag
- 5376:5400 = -0.09 mag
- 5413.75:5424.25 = -0.10 mag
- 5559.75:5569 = -0.10 mag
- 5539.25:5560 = -0.12 mag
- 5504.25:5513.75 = -0.01 mag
